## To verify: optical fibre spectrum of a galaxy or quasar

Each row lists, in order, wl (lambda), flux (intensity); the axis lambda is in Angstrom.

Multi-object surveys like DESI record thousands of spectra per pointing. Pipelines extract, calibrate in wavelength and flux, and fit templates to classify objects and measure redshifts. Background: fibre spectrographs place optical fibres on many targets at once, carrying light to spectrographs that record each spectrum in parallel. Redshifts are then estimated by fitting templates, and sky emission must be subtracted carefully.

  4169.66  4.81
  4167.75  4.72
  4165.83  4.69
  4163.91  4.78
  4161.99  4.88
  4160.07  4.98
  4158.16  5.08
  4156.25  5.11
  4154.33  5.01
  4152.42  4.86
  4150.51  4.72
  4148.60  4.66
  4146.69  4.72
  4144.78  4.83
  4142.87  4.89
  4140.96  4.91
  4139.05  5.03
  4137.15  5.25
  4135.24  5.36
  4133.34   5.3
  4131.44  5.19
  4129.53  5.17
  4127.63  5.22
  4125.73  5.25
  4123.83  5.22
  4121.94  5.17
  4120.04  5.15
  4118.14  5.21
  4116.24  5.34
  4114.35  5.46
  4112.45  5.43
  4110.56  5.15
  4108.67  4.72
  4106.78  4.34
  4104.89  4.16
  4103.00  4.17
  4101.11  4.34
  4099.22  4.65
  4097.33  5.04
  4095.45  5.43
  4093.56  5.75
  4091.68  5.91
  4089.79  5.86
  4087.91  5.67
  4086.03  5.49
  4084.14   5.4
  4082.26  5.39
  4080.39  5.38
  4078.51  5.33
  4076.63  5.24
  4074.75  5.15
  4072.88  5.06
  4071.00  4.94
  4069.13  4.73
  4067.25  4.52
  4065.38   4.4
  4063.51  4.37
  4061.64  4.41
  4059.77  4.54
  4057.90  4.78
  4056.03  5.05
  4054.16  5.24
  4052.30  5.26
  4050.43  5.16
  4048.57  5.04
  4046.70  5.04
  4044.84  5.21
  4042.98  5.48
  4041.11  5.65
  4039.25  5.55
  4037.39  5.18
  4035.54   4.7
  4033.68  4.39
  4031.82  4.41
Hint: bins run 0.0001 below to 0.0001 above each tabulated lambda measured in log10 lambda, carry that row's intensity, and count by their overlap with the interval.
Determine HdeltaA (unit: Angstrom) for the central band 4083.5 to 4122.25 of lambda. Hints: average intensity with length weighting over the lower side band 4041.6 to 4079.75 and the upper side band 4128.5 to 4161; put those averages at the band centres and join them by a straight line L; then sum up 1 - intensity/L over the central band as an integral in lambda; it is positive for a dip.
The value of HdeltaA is -1.2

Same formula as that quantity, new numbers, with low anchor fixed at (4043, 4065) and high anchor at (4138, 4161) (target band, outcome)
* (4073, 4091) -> -1.8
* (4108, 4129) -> -1.3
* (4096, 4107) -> 0.9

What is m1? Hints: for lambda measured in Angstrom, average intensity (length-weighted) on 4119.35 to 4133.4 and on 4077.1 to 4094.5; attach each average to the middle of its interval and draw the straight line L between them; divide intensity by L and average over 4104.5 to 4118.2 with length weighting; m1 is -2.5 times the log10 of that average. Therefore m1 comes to 0.07 mag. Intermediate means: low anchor 5.57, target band 5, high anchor 5.21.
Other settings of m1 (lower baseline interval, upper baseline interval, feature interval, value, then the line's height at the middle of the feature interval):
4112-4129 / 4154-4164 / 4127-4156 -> 0.023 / 5.11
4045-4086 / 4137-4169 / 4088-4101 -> -0.090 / 4.95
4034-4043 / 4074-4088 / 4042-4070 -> 0.086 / 5.29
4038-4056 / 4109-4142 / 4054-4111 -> 0.056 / 5.25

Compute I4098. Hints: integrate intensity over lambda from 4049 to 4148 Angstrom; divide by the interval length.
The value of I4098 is 5.06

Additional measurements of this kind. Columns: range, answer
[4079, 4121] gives 5.16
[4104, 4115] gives 4.87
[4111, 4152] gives 5.11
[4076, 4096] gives 5.54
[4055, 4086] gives 4.94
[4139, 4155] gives 4.83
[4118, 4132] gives 5.2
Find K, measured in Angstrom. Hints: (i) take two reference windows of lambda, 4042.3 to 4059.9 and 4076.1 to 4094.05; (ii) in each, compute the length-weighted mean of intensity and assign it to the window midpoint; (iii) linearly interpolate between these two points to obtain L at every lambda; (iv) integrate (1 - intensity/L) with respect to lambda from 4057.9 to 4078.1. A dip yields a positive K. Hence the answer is 2.2 Angstrom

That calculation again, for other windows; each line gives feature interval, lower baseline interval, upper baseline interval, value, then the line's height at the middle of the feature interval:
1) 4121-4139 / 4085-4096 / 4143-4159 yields -0.25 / 5.16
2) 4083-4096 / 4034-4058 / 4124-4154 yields -1.38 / 5.11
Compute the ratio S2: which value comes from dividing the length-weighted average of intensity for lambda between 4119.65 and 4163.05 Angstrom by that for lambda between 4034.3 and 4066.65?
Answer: 1.01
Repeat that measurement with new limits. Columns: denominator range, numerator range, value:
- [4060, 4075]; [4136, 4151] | 1.05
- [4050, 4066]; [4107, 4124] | 1.08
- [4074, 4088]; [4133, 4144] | 0.95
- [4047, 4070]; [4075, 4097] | 1.15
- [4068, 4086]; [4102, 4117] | 0.93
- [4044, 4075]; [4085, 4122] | 1.05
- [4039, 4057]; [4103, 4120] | 0.94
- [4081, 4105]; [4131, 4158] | 0.96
